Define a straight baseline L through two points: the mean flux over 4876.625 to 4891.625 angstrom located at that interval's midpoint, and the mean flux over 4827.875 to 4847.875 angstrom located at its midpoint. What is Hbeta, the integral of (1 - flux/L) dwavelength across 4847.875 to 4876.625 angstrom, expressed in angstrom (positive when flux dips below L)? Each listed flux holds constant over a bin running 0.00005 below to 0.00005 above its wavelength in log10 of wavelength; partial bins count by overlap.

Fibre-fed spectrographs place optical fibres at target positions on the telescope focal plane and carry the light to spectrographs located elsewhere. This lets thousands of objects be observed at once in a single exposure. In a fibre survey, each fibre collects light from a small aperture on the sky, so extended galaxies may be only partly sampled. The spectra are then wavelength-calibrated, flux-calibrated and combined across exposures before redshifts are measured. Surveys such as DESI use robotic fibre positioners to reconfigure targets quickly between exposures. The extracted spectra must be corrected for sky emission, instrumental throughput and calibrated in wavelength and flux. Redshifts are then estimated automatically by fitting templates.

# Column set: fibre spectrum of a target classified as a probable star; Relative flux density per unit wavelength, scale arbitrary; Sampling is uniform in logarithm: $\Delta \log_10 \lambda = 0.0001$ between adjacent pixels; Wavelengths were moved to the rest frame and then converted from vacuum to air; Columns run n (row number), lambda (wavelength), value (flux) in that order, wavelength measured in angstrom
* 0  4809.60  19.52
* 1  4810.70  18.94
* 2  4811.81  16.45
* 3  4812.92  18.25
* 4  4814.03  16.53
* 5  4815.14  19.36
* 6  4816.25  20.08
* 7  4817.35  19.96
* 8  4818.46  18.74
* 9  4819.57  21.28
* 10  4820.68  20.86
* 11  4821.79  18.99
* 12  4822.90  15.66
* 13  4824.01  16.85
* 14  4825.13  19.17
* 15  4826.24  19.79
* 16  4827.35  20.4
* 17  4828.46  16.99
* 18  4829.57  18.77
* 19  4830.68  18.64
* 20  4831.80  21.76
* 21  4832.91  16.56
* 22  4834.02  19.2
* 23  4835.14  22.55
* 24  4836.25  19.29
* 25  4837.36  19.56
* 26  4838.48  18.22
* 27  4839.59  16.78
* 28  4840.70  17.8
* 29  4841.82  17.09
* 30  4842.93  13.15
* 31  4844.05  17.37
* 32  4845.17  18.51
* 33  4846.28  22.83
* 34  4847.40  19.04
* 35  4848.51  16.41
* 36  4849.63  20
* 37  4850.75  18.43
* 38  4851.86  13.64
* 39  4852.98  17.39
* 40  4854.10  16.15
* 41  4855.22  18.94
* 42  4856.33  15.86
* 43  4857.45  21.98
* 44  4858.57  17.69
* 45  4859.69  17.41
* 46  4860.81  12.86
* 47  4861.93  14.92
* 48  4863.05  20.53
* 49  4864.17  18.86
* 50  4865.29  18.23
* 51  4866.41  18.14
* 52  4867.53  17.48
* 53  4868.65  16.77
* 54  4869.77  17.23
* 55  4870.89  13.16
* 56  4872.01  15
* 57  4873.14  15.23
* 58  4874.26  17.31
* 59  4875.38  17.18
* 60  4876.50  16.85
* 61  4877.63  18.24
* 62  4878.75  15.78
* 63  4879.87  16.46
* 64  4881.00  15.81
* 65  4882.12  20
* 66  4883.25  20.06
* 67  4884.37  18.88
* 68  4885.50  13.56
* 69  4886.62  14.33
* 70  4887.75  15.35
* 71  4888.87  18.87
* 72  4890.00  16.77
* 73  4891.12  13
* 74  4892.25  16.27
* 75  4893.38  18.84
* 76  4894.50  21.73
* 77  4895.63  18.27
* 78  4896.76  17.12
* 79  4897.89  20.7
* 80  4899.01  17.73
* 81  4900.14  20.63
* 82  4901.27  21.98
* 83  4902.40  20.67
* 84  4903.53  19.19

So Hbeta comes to 0.8 angstrom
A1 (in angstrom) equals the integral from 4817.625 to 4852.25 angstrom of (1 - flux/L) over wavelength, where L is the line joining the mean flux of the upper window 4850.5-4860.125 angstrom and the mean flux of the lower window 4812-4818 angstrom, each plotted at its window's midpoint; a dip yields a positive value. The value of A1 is -0.9 angstrom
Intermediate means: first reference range 18.7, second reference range 17.5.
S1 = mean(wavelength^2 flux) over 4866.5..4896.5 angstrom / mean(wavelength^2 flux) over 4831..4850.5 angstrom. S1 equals 0.9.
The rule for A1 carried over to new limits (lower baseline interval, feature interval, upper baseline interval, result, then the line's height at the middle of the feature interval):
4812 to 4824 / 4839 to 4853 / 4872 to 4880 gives 0.1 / 17.7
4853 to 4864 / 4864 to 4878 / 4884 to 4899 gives 0.4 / 17.3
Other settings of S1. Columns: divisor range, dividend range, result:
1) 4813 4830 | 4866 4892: 0.90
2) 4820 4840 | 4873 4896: 0.93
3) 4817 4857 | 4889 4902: 1.03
